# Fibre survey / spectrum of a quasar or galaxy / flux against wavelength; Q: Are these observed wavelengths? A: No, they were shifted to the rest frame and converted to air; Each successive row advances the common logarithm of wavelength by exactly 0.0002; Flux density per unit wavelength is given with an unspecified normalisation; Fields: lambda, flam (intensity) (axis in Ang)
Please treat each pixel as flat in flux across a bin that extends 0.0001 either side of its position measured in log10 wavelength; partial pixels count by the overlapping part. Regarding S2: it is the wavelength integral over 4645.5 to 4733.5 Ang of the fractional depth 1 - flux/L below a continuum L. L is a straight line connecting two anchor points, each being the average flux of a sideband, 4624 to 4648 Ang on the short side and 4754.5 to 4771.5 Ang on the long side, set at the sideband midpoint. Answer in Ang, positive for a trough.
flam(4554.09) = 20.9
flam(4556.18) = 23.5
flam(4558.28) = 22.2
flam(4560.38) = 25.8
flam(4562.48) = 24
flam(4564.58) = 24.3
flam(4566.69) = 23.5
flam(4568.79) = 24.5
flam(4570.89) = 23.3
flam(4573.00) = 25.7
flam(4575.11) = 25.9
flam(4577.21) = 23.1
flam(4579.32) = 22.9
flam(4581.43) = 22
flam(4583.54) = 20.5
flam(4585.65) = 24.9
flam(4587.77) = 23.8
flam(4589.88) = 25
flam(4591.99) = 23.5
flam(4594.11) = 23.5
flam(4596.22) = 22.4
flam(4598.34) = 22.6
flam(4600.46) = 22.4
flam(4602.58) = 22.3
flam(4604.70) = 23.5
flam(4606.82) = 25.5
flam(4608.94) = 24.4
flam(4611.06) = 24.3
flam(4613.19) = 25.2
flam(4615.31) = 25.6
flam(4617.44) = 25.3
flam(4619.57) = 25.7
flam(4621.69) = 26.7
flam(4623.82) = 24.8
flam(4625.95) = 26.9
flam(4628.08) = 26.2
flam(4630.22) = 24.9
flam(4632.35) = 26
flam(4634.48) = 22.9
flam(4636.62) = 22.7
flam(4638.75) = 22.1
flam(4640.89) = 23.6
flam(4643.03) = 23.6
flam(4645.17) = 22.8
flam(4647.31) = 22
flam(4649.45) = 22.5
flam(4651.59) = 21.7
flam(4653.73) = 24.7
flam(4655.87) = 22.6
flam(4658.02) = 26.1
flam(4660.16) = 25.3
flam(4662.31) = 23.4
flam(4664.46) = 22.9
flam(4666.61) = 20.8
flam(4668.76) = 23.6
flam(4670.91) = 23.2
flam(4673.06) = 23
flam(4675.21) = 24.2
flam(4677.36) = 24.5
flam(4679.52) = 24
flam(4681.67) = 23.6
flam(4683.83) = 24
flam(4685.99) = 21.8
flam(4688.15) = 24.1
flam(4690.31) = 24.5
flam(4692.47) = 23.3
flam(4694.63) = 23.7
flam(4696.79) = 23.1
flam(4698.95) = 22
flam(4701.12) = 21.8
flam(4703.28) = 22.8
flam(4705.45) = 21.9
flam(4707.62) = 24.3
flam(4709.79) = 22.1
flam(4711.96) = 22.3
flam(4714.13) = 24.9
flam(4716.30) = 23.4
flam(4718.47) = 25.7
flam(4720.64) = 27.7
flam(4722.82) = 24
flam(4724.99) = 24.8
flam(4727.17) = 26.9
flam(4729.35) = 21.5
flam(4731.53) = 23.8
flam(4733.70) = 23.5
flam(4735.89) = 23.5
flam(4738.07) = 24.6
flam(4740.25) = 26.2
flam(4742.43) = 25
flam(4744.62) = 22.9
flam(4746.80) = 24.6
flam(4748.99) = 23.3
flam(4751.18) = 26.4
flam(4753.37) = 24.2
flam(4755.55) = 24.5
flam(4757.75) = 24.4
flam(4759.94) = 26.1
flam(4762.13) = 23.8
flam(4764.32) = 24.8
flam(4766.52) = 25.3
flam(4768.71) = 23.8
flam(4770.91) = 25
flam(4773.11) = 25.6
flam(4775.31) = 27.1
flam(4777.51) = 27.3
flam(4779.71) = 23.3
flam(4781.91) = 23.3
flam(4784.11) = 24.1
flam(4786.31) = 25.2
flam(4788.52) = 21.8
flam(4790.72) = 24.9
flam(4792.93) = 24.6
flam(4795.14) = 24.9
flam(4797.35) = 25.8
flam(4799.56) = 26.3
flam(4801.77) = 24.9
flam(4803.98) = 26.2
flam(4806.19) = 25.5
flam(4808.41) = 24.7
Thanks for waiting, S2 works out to 2.7 Ang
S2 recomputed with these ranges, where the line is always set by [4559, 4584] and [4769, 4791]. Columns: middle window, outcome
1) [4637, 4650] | 0.7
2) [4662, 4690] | 1.1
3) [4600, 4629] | -1.1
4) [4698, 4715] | 1.2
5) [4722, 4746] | 0.3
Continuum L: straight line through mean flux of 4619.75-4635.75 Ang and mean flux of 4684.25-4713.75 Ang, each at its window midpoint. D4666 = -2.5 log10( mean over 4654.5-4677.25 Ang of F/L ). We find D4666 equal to 0.03 mag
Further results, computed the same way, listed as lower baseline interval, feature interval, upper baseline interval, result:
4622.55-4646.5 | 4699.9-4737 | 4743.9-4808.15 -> 0.03 mag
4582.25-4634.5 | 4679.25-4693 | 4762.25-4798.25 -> 0.04 mag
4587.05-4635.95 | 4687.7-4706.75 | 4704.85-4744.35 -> 0.06 mag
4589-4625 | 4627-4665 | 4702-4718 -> 0.01 mag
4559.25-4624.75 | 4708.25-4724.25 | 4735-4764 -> 0.01 mag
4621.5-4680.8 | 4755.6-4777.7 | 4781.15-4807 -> -0.02 mag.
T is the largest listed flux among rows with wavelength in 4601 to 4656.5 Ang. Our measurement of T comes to 26.9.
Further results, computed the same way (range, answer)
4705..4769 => 27.7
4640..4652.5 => 23.6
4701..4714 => 24.3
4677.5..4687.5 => 24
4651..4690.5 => 26.1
